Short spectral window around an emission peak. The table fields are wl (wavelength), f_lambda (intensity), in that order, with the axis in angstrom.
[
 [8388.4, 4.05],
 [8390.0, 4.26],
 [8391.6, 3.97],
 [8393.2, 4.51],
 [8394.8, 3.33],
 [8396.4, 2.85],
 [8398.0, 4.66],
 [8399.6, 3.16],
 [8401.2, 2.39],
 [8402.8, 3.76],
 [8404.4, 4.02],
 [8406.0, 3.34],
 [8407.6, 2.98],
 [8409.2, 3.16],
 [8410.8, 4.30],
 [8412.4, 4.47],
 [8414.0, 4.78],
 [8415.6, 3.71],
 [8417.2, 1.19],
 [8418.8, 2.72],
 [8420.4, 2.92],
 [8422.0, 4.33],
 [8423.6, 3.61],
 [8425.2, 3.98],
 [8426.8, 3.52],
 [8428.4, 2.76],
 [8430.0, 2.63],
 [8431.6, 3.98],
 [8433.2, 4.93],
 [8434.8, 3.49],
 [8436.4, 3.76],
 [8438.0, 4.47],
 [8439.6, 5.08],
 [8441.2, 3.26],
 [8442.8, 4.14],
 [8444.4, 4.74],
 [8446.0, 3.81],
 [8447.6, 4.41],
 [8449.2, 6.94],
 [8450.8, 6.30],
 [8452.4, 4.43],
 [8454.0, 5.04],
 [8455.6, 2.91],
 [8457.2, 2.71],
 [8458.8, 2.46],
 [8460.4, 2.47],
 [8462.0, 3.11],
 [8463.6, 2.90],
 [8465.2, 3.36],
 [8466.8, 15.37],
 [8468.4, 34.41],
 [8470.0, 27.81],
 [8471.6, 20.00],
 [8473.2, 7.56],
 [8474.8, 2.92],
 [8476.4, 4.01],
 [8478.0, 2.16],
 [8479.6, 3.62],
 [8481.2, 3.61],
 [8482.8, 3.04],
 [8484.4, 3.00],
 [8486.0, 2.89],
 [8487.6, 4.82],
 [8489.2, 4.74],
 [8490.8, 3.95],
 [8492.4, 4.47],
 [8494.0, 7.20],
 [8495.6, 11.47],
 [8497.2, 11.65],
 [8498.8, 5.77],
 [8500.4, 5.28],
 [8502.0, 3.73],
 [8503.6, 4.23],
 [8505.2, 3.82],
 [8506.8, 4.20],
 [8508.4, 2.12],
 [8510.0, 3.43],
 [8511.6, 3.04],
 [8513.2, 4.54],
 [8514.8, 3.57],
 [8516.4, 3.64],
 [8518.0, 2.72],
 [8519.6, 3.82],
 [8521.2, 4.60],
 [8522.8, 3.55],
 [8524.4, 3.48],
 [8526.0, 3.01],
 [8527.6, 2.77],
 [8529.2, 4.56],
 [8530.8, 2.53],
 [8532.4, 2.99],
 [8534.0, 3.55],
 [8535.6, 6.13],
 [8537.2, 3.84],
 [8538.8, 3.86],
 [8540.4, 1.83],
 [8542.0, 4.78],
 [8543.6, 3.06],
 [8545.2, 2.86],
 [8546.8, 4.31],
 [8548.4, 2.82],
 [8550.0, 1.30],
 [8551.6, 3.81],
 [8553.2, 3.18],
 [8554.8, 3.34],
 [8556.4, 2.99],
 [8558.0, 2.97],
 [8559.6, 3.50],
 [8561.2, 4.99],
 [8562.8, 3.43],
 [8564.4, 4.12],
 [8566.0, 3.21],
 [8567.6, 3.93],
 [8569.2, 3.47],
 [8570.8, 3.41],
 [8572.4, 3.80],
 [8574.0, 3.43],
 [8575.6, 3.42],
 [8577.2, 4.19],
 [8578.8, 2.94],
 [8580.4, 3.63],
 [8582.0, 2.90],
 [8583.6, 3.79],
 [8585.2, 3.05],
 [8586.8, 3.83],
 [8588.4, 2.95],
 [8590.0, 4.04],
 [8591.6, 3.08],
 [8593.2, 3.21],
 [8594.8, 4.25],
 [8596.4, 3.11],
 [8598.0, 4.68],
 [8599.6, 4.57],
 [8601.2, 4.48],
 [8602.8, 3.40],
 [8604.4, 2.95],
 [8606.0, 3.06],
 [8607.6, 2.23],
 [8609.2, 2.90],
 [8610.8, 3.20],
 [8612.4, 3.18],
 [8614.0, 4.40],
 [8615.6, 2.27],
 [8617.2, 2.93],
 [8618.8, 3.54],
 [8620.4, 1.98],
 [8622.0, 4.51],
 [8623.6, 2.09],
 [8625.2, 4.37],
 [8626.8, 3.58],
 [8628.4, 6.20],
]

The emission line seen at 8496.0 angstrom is [N II]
